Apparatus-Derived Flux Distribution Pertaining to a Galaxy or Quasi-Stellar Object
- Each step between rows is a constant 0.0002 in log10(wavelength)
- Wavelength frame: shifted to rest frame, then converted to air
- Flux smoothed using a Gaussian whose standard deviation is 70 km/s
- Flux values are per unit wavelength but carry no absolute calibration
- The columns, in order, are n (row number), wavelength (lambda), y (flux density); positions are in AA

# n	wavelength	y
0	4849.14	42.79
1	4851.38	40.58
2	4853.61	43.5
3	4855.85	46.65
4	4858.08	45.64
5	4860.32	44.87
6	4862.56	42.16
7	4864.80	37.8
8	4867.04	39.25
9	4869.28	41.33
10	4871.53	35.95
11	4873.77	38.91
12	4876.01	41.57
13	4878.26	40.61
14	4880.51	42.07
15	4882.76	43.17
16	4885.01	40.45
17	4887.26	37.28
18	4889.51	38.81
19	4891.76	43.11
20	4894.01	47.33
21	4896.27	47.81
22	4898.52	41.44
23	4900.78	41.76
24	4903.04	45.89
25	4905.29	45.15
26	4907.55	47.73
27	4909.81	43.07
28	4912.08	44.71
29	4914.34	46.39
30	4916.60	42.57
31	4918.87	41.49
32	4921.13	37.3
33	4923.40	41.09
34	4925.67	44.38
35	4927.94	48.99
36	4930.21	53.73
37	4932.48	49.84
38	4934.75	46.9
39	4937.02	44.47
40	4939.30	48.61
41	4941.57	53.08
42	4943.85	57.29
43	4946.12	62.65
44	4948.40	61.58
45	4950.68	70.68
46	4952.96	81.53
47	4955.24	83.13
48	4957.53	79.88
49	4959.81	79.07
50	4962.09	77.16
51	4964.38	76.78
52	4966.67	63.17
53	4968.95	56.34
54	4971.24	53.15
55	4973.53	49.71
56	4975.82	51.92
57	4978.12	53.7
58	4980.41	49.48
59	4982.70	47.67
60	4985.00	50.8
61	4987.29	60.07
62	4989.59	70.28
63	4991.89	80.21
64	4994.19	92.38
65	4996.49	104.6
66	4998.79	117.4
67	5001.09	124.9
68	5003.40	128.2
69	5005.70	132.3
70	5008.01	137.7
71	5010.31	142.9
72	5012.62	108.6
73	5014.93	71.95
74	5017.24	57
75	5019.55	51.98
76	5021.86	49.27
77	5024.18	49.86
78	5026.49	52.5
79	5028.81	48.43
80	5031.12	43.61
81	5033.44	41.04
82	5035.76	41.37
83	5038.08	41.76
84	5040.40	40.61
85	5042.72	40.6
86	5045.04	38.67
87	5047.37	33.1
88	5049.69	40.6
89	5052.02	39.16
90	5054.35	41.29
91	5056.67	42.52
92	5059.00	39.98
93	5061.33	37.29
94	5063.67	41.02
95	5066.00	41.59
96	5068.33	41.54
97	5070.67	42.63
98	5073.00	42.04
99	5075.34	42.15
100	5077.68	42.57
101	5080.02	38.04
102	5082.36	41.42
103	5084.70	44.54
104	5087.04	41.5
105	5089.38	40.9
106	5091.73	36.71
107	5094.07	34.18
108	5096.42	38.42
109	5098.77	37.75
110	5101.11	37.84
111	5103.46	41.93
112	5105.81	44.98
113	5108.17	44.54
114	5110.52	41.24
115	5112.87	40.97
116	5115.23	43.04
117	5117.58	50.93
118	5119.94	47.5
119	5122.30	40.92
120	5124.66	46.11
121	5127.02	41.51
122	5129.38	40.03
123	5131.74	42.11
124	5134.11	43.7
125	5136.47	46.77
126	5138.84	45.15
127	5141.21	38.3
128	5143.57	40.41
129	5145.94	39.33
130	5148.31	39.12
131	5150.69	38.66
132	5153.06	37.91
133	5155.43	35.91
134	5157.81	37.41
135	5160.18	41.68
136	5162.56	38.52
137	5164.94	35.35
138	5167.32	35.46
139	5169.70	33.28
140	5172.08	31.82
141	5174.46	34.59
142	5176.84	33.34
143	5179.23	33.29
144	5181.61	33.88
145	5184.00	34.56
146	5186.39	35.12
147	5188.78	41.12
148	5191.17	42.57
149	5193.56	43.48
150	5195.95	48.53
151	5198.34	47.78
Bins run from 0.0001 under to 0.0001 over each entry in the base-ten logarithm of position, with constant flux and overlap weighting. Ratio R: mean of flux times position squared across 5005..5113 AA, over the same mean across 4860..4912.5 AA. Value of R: 1.27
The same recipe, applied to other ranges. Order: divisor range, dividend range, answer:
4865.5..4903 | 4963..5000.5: 1.72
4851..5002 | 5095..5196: 0.79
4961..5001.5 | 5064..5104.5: 0.60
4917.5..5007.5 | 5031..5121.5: 0.63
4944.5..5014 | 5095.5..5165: 0.54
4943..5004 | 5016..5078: 0.61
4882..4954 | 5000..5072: 1.31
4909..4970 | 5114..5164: 0.79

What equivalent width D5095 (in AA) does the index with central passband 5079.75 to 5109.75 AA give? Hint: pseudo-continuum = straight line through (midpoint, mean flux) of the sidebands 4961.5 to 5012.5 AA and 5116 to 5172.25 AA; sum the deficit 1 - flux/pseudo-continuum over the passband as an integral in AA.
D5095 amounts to 7.6 AA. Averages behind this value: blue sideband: 83.4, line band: 40.3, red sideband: 40.5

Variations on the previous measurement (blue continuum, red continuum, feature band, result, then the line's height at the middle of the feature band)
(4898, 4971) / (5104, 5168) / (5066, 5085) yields 1.6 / 45.5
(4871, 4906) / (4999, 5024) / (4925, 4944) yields 4.2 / 63.4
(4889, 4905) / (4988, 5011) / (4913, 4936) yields 6.2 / 62.1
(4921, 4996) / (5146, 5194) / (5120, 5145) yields -1.0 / 41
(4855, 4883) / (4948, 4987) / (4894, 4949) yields 6.3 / 53.4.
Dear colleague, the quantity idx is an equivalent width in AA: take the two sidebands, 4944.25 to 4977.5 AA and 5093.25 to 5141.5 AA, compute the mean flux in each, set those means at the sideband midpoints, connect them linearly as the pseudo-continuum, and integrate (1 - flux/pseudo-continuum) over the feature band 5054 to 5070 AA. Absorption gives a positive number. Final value 3.2 AA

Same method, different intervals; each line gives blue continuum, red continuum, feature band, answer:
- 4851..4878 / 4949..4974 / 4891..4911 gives 2.9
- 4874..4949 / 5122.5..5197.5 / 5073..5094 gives 0.2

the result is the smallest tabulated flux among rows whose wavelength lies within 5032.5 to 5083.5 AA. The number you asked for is 33.1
